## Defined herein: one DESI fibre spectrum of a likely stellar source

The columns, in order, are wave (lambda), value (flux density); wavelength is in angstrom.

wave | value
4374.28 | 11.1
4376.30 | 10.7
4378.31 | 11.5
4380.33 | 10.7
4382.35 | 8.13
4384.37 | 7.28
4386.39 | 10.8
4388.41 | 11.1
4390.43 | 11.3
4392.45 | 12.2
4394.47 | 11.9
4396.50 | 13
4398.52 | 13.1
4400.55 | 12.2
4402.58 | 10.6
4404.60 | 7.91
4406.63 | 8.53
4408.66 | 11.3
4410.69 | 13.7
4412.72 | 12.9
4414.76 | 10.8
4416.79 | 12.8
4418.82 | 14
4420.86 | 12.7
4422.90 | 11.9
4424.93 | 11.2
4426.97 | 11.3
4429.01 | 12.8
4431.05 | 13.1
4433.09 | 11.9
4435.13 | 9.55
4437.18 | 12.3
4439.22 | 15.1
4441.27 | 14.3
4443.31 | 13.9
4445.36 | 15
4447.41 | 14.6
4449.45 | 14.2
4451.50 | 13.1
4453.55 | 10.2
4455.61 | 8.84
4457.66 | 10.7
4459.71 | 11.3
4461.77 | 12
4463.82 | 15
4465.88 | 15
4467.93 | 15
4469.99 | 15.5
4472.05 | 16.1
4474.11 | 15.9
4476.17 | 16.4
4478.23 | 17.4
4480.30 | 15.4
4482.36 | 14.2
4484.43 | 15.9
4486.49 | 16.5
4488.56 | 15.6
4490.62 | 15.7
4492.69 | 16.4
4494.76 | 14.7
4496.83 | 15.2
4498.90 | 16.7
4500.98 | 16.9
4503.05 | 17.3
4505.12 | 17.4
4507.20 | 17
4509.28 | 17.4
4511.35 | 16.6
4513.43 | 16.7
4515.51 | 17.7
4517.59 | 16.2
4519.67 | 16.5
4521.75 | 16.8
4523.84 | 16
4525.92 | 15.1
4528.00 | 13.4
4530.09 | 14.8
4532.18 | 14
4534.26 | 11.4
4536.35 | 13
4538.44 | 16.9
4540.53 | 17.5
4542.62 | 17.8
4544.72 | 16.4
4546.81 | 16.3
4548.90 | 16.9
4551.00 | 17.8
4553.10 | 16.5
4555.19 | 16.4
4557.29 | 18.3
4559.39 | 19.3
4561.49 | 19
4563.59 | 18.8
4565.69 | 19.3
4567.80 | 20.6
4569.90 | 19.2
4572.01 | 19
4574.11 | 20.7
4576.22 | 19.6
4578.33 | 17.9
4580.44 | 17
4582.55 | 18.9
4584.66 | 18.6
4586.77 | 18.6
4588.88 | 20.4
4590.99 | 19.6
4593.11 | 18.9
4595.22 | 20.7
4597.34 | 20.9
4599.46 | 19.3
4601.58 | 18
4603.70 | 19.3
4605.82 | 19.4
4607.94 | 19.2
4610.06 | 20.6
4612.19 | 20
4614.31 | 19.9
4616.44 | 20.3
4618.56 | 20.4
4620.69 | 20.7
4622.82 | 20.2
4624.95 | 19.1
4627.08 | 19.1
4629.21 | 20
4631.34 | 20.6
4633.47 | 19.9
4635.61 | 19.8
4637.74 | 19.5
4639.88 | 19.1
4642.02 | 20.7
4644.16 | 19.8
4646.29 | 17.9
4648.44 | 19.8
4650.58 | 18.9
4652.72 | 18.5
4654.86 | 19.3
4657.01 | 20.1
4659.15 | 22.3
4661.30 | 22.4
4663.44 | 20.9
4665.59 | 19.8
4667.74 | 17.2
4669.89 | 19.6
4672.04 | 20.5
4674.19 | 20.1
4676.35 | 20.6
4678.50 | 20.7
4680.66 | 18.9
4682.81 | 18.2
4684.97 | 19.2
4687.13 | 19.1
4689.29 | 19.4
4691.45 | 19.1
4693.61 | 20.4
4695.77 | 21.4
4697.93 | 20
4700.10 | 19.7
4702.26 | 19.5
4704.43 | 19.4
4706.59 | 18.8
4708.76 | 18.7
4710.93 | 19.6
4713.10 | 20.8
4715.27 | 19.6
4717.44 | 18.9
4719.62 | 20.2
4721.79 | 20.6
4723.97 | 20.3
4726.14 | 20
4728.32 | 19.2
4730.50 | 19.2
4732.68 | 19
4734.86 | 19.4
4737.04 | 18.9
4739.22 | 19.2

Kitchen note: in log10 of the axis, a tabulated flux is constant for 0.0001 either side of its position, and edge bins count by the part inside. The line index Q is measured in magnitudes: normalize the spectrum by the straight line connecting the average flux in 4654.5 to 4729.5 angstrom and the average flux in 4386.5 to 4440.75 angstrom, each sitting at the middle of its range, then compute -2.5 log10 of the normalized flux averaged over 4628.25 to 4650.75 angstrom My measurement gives -0.08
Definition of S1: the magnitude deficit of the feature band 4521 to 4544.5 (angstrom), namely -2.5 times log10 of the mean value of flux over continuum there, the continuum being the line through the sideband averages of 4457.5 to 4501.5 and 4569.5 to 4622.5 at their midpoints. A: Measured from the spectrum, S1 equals 0.14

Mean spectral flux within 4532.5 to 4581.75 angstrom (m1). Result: 17.6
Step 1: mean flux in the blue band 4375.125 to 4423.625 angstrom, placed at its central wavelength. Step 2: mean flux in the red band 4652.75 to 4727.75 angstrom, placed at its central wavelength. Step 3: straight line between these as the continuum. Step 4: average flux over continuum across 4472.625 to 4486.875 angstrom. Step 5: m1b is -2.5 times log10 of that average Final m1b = -0.17 mag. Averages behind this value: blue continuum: 11.3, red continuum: 19.8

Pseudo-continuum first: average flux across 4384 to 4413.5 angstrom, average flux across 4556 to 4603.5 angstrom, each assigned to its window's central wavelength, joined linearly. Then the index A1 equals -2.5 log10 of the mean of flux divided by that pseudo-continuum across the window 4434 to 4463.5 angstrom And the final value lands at 0.07 mag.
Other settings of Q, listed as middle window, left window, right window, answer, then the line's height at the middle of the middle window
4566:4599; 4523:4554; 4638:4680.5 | -0.13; 17.1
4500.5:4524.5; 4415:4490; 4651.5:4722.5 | -0.11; 15.2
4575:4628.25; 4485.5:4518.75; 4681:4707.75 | -0.08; 18.1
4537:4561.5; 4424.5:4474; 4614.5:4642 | -0.02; 16.9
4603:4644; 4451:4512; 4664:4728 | -0.10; 18.1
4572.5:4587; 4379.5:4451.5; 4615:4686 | -0.08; 17.5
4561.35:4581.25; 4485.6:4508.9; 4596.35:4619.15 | -0.03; 18.6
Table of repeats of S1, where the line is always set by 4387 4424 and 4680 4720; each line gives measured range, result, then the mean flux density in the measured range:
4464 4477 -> -0.159 mag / 15.6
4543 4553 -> -0.091 mag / 16.9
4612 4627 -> -0.153 mag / 20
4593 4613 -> -0.160 mag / 19.7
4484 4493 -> -0.150 mag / 16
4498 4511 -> -0.188 mag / 17.1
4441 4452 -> -0.112 mag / 14.2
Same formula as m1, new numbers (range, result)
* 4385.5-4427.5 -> 11.7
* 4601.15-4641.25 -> 19.8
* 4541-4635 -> 19.1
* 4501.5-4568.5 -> 16.7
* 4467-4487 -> 15.8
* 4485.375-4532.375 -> 16.2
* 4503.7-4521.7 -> 16.9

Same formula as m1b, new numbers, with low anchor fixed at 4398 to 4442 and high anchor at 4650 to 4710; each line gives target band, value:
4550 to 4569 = -0.14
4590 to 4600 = -0.16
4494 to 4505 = -0.14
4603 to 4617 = -0.12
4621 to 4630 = -0.09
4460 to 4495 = -0.13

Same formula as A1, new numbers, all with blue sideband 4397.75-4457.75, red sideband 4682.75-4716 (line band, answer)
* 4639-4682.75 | -0.07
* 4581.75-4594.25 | -0.16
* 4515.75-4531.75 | -0.06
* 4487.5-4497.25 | -0.12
